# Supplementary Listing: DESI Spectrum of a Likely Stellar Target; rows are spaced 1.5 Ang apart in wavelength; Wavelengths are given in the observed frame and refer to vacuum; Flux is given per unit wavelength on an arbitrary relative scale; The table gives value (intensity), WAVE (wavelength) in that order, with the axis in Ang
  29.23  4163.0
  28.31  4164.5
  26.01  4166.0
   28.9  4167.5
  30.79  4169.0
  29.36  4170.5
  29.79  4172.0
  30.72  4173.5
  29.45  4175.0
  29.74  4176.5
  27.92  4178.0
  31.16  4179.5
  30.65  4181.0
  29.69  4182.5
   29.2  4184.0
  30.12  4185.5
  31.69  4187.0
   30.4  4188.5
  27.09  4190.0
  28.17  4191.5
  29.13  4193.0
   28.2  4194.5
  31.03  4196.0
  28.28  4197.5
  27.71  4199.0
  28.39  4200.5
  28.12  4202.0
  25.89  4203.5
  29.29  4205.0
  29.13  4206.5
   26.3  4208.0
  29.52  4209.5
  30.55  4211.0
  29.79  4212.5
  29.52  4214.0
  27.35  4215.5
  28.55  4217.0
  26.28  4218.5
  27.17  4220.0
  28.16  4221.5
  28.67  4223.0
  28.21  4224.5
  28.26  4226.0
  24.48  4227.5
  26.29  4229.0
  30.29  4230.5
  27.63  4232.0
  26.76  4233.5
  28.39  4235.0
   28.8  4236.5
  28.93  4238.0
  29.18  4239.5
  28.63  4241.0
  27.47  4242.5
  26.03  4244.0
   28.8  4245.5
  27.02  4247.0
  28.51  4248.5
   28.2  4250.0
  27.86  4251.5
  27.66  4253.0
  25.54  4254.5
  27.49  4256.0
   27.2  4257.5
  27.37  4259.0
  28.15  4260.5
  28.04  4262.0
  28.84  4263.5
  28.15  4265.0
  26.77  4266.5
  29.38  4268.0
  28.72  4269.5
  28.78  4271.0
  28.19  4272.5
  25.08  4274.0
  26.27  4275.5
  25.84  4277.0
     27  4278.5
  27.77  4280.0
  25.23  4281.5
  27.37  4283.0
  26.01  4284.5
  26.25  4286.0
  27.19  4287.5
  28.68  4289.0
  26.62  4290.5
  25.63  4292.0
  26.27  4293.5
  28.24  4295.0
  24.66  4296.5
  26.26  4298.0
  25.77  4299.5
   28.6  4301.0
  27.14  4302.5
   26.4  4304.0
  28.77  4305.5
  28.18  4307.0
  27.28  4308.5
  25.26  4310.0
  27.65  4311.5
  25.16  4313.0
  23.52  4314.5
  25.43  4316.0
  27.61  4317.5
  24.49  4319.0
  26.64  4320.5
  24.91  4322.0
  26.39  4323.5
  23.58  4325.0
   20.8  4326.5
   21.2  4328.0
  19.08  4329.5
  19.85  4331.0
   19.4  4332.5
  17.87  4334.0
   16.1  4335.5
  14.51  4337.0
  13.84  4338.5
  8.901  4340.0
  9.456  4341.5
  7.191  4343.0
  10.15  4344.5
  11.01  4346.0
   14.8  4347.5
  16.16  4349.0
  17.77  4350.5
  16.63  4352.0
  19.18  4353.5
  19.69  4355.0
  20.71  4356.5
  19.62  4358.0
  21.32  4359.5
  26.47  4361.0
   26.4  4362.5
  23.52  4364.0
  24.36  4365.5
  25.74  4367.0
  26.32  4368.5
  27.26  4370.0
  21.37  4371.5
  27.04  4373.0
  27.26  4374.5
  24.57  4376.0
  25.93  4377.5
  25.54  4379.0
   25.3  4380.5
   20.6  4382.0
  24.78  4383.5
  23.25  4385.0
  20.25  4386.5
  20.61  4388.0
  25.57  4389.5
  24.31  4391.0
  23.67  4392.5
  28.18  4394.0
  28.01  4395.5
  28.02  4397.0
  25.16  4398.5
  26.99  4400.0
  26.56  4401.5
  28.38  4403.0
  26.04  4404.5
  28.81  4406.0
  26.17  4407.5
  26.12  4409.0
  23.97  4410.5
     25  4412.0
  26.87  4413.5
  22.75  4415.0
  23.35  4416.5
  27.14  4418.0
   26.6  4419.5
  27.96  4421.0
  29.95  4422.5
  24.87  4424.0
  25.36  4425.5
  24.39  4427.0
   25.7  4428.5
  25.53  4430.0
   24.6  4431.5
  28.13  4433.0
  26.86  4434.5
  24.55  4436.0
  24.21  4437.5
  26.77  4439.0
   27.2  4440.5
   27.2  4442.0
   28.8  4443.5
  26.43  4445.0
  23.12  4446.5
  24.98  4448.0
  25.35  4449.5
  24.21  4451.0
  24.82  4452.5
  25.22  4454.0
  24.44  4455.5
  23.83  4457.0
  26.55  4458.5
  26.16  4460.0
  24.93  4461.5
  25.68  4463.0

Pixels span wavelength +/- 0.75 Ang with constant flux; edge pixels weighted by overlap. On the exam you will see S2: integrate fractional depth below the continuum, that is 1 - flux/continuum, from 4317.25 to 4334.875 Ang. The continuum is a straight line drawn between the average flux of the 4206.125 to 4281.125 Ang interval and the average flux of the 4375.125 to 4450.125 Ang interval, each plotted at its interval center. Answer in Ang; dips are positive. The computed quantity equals 2.8 Ang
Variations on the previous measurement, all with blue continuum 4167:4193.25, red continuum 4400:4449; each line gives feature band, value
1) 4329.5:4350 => 10.0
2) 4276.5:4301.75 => 1.3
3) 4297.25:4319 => 1.0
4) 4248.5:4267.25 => 0.6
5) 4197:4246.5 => 1.7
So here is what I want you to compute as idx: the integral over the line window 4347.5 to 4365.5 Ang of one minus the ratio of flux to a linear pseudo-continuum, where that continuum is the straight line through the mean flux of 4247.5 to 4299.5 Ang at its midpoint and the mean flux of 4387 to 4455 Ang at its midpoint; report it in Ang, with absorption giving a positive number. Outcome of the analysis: 4.0 Ang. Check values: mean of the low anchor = 27.2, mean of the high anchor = 25.9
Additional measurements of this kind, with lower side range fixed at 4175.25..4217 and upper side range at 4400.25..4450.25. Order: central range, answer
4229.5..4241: 0.0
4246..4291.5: 1.2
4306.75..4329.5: 2.1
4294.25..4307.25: 0.3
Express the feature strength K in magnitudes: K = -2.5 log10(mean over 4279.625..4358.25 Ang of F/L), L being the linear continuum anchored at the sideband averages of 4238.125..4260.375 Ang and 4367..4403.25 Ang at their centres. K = 0.20 mag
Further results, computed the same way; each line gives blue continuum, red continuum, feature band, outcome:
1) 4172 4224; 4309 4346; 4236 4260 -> -0.10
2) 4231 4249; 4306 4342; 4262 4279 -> -0.08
